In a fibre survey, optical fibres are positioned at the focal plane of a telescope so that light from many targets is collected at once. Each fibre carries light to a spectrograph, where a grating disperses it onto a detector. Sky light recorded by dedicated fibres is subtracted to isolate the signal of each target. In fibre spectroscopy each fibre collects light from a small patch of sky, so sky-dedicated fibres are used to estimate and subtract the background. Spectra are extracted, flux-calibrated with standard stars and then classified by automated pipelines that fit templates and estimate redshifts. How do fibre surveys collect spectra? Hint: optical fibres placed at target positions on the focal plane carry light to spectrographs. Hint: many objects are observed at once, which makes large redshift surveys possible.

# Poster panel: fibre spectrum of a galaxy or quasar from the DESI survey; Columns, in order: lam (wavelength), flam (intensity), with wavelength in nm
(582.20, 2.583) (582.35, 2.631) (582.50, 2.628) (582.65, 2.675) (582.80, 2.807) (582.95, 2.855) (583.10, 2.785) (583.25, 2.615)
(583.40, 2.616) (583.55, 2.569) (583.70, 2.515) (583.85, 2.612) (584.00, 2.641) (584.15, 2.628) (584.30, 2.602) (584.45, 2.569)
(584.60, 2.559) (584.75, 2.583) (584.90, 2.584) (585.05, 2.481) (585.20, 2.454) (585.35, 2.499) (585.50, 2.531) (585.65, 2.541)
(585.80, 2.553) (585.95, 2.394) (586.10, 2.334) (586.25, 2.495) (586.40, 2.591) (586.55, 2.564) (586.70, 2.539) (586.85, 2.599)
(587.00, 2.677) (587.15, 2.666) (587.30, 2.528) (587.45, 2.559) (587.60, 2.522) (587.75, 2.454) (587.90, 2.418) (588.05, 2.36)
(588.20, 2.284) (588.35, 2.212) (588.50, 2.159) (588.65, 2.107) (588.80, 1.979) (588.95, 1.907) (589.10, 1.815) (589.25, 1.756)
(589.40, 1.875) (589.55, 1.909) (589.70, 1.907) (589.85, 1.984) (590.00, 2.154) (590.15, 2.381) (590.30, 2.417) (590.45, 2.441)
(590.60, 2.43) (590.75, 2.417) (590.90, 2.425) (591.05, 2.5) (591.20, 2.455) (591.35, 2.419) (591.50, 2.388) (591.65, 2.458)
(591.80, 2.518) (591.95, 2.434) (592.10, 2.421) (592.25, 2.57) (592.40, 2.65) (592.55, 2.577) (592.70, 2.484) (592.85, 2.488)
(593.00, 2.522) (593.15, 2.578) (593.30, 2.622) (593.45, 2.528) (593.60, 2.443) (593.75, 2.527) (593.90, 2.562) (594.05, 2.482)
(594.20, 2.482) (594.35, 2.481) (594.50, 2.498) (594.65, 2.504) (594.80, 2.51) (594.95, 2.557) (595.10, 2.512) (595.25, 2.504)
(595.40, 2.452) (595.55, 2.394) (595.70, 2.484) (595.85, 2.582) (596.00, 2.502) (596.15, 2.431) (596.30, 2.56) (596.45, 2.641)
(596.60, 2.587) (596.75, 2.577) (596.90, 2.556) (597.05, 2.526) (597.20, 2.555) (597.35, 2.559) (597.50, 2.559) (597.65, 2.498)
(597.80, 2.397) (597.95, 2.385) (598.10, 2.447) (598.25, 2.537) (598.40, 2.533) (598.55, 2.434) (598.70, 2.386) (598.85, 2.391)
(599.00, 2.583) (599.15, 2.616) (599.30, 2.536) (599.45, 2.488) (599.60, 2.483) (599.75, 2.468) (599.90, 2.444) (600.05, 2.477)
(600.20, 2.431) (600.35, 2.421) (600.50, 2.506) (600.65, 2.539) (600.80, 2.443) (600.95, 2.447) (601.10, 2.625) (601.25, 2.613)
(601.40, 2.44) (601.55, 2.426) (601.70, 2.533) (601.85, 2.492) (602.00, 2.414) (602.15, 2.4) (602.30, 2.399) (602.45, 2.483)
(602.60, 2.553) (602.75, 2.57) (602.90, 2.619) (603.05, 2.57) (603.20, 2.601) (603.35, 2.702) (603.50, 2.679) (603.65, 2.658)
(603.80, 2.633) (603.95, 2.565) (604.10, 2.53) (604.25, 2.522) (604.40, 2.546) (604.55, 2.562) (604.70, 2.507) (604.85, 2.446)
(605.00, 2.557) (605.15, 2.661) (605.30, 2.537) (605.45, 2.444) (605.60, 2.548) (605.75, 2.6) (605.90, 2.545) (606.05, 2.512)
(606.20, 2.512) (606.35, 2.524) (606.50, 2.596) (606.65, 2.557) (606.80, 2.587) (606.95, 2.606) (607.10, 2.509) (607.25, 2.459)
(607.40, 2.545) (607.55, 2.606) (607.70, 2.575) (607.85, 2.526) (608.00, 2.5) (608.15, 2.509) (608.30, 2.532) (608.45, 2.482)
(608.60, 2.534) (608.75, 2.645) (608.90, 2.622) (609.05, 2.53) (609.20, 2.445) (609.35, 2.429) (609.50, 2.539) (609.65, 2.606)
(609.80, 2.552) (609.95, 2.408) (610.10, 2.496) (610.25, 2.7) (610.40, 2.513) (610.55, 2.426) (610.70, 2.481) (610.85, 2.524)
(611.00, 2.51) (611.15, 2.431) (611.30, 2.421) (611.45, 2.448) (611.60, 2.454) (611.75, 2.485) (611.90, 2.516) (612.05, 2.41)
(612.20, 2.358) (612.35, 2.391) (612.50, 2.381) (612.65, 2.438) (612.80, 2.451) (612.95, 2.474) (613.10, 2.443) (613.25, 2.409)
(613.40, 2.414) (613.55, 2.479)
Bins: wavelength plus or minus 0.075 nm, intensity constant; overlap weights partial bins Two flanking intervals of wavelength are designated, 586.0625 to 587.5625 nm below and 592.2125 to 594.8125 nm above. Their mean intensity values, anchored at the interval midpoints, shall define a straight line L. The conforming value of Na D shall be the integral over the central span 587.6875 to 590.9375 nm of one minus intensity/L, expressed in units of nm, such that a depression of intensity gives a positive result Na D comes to 0.48 nm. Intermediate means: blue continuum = 2.56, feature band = 2.17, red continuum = 2.53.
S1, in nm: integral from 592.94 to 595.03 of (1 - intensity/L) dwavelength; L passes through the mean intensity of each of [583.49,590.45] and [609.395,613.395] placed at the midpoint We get -0.10 nm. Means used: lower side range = 2.38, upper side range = 2.47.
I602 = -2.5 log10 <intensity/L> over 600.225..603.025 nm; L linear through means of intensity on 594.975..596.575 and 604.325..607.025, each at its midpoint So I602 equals 0.02 mag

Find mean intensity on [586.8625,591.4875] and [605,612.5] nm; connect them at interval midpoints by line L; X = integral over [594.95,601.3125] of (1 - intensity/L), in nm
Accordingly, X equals -0.31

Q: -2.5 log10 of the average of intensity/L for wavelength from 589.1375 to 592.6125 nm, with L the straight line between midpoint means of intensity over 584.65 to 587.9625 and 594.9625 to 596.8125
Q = 0.09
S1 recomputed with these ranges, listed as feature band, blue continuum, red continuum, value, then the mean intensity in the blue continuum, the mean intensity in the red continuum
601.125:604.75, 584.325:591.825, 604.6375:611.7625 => -0.087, 2.37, 2.52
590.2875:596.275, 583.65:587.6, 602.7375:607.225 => 0.148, 2.55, 2.57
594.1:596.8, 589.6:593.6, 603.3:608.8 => -0.058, 2.43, 2.55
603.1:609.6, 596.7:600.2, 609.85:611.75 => -0.165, 2.5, 2.49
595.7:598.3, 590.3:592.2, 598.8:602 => -0.049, 2.44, 2.49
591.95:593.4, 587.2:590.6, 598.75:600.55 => -0.153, 2.2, 2.49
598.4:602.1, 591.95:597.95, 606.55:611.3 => 0.054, 2.52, 2.53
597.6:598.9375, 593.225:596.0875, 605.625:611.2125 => 0.036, 2.51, 2.53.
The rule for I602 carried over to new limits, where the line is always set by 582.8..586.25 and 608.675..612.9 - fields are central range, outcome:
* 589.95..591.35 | 0.063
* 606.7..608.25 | -0.020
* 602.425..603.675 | -0.040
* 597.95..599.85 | 0.017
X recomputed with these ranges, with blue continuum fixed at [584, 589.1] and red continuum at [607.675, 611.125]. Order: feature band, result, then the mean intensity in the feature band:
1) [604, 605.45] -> -0.02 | 2.54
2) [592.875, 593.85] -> -0.03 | 2.53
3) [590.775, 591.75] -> 0.01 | 2.44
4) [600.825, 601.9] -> -0.01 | 2.51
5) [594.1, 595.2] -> -0.01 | 2.51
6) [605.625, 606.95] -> -0.02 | 2.56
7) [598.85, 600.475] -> 0.00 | 2.49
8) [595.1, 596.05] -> 0.00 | 2.49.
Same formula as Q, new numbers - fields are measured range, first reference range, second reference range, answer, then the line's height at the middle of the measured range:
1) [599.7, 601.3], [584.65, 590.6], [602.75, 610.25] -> -0.002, 2.49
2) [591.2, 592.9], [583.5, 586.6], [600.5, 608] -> 0.021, 2.54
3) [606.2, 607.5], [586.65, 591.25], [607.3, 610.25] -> -0.016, 2.51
